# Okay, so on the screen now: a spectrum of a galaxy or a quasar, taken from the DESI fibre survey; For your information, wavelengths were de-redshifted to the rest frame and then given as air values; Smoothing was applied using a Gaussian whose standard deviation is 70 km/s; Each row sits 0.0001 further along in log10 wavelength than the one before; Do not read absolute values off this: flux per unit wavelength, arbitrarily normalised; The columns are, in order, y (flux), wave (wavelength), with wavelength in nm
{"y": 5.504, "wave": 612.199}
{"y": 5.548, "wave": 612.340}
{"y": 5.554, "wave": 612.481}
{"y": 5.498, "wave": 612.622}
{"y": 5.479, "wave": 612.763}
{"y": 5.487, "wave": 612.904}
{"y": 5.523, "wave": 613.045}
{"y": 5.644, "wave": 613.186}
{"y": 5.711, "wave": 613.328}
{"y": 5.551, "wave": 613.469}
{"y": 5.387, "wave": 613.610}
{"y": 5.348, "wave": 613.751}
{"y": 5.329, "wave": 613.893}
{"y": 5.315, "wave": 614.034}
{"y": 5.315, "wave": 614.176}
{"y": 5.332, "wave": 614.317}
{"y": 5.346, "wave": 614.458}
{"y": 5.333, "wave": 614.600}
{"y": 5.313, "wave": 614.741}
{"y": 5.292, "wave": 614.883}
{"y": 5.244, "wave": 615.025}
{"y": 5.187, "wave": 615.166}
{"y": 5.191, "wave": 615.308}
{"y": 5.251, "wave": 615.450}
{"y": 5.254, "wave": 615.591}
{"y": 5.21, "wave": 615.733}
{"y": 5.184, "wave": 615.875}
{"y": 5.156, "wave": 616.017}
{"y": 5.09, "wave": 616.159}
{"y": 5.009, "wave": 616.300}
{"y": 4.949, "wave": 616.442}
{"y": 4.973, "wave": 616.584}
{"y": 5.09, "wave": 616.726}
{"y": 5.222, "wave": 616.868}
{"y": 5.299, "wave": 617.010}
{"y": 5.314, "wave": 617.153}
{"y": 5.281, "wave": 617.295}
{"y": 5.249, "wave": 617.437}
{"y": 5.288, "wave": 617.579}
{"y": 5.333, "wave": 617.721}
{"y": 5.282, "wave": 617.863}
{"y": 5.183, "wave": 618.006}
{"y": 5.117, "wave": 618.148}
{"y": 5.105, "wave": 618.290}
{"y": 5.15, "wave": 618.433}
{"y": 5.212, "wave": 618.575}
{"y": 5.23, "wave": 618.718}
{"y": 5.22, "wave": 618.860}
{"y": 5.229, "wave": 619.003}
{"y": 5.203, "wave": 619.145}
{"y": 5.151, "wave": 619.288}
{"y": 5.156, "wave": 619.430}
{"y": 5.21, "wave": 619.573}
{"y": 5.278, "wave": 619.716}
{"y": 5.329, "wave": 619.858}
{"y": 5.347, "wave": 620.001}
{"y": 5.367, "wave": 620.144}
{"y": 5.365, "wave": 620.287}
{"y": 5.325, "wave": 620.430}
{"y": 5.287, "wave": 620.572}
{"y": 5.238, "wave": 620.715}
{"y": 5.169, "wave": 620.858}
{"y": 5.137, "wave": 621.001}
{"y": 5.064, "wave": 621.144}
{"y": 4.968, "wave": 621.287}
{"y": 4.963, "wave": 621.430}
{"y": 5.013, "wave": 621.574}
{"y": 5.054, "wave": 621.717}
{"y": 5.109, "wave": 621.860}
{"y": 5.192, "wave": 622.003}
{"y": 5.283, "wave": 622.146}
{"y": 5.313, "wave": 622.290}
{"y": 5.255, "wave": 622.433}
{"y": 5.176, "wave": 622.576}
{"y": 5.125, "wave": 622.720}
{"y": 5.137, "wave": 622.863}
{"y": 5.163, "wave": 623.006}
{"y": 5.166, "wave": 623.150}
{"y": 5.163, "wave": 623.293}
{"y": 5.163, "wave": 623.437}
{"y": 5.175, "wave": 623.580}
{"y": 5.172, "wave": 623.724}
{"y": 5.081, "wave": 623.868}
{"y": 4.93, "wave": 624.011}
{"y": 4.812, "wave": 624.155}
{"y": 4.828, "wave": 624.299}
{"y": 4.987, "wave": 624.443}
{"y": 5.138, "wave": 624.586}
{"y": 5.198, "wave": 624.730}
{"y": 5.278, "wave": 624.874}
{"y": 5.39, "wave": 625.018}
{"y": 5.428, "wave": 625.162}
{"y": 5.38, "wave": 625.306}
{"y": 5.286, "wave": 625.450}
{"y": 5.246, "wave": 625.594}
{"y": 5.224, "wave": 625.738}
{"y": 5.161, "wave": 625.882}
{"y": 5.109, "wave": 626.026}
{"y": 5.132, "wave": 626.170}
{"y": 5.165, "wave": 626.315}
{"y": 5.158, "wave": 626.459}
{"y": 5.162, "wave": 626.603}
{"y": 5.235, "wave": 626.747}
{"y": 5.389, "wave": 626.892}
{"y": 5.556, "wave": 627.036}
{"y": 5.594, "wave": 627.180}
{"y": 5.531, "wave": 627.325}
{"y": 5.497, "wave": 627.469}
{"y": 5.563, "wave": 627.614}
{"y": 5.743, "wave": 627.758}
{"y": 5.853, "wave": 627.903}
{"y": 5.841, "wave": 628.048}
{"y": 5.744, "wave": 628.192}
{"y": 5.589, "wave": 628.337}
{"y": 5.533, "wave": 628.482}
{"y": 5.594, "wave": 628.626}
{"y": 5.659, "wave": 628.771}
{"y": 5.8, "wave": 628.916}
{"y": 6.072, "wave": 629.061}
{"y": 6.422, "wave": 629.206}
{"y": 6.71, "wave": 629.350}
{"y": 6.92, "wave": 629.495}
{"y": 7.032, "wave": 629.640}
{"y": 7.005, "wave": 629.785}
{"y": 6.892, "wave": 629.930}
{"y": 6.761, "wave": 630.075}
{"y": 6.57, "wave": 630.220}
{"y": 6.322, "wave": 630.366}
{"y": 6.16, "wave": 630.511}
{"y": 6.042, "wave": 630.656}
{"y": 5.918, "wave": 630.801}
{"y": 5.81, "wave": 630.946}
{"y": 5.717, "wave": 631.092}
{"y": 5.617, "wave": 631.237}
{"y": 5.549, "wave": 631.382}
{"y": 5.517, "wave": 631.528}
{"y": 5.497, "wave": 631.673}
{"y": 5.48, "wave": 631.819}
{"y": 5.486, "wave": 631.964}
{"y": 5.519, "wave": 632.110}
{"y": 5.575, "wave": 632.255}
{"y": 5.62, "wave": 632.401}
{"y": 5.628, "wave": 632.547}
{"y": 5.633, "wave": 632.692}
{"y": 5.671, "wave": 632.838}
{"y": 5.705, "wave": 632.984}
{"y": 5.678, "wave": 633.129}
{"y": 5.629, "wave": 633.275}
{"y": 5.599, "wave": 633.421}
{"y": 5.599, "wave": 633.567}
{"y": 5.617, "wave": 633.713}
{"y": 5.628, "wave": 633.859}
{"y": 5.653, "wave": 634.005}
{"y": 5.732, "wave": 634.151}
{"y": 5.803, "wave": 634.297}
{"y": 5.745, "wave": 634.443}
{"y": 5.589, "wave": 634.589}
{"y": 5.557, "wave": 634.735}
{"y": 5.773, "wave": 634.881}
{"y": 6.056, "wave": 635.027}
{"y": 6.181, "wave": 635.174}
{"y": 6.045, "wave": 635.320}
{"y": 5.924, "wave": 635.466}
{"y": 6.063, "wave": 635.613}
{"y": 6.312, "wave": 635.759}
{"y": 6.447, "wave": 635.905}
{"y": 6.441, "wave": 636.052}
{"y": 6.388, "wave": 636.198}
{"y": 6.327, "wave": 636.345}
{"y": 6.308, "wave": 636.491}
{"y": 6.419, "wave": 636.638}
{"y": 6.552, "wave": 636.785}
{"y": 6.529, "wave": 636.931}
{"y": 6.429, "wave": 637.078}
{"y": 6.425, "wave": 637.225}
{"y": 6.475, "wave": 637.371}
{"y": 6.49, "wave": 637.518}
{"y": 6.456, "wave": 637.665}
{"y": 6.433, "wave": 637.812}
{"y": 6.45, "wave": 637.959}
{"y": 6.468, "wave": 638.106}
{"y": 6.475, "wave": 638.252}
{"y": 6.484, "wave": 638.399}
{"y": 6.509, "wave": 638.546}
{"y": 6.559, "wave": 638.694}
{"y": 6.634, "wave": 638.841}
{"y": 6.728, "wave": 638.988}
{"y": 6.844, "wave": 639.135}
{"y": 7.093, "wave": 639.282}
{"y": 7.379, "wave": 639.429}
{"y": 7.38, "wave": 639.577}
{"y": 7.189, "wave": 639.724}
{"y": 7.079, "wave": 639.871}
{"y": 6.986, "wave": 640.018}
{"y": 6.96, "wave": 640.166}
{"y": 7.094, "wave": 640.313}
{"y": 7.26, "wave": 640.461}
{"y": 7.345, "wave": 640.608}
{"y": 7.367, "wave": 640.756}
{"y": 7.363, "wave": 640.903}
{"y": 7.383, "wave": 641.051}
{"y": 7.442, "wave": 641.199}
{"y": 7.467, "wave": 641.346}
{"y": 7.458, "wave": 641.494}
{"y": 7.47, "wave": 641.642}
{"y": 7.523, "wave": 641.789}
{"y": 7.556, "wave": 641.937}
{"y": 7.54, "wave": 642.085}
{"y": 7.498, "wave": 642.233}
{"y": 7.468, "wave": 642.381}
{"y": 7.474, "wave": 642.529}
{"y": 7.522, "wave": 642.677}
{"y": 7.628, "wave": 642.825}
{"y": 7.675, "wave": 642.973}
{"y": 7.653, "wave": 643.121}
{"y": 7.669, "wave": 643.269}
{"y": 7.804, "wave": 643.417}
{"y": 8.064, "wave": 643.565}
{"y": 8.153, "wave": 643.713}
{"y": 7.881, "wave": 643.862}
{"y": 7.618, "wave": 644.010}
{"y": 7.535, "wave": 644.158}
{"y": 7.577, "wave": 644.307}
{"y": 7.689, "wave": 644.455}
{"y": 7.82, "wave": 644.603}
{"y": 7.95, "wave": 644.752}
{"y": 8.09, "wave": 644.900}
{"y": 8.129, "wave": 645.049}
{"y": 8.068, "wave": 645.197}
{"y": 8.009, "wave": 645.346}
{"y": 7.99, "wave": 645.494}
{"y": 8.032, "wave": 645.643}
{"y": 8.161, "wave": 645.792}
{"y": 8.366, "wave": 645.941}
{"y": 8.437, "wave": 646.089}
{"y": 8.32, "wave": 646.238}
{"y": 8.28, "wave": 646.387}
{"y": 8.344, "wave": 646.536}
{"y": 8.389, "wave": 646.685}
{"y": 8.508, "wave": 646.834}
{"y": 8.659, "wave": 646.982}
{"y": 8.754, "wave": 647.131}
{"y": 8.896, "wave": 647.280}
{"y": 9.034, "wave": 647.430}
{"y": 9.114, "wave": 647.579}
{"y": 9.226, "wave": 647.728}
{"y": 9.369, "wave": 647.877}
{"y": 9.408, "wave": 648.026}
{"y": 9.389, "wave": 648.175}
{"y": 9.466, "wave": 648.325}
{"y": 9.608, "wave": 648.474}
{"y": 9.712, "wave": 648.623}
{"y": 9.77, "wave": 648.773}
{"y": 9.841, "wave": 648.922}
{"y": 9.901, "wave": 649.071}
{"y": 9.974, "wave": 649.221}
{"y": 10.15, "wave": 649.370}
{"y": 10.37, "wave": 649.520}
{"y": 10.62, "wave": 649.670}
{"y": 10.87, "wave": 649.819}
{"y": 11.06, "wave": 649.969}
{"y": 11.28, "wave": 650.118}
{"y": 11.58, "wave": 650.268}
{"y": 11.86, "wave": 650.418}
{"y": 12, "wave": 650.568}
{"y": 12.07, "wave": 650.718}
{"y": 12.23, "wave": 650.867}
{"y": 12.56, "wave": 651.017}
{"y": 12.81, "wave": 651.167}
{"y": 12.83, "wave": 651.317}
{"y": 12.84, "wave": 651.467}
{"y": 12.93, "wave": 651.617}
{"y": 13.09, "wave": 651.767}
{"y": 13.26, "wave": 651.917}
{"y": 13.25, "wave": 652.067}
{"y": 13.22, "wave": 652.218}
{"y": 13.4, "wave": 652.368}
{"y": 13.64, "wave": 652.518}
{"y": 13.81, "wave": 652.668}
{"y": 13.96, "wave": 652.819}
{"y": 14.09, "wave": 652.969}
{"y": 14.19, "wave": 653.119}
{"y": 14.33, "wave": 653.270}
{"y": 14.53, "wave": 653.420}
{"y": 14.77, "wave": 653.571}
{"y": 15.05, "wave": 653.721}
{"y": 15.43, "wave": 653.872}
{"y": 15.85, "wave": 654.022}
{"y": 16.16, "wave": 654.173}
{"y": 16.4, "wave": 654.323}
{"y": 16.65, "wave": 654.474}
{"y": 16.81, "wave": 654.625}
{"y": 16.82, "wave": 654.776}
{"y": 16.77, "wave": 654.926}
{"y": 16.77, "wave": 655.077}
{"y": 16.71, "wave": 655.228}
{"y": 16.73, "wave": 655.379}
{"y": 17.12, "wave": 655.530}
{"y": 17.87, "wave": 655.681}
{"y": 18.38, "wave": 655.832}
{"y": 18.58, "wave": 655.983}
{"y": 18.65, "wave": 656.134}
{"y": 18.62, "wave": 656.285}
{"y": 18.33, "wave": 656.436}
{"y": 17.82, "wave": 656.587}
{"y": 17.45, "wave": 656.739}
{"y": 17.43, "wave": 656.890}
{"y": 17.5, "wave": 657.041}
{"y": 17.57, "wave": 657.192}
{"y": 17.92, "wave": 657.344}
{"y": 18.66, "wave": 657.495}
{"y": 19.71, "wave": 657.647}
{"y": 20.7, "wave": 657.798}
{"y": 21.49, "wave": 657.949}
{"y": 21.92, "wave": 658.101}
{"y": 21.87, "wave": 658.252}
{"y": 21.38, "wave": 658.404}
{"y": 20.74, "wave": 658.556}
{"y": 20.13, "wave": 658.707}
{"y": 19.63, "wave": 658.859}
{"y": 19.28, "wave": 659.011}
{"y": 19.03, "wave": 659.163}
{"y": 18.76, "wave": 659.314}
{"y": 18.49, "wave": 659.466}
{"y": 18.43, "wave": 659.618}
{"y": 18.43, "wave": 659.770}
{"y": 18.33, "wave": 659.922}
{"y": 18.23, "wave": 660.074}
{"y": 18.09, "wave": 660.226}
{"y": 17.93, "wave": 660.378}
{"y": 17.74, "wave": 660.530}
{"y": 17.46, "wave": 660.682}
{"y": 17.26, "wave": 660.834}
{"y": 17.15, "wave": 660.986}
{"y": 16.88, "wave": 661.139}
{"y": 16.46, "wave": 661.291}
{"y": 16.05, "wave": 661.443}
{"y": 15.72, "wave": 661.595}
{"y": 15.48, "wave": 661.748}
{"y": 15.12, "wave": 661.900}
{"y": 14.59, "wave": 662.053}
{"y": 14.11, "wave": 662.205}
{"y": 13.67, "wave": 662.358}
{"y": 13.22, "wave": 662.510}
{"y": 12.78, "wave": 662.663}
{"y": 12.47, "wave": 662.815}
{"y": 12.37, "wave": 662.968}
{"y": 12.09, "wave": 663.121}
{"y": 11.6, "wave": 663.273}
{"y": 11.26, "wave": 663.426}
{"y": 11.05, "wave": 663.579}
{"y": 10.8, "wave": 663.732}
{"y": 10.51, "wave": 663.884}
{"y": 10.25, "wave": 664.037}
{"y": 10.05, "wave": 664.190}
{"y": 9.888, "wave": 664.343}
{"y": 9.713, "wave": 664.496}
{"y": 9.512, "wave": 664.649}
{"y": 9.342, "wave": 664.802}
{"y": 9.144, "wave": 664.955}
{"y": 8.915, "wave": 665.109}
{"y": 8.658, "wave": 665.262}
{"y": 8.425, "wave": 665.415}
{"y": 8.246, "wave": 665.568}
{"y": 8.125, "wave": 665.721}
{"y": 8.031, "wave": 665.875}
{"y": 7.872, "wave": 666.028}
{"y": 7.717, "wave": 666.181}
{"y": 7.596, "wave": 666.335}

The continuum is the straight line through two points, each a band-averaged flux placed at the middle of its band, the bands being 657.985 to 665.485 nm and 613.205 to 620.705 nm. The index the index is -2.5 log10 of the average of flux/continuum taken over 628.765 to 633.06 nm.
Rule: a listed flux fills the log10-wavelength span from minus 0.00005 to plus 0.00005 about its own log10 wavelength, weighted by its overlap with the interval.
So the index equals 0.34 mag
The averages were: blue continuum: 5.25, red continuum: 14.9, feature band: 6.02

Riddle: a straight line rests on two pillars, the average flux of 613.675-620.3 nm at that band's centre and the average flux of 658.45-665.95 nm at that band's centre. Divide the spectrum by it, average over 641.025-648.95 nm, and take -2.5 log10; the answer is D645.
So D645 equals 0.29 mag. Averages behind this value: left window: 5.23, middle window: 8.22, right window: 14.1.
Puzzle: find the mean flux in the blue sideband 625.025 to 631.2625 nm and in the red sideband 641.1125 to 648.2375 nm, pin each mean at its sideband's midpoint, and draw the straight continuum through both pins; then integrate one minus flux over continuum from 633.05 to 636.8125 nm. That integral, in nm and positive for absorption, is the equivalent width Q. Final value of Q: 0.44 nm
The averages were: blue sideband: 5.79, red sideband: 8.08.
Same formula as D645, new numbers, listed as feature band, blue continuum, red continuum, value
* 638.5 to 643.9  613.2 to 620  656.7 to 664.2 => 0.494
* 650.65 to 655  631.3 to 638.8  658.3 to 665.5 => -0.213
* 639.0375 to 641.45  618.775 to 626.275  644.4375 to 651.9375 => 0.165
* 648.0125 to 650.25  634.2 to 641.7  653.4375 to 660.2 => 0.306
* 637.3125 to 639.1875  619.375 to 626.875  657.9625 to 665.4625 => 0.350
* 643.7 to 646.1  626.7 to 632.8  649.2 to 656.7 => 0.397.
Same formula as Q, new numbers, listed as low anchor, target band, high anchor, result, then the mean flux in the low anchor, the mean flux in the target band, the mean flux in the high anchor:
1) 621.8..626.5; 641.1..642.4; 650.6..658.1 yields 0.45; 5.17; 7.49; 15.9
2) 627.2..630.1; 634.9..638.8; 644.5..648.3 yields 0.45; 6.07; 6.36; 8.52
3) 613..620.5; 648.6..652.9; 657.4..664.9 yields 0.46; 5.26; 11.9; 15.8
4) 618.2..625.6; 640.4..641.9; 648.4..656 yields 0.44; 5.18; 7.41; 13.6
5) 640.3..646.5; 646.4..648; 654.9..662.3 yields 0.23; 7.74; 8.83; 18.1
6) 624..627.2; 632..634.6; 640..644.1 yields 0.27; 5.21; 5.64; 7.52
